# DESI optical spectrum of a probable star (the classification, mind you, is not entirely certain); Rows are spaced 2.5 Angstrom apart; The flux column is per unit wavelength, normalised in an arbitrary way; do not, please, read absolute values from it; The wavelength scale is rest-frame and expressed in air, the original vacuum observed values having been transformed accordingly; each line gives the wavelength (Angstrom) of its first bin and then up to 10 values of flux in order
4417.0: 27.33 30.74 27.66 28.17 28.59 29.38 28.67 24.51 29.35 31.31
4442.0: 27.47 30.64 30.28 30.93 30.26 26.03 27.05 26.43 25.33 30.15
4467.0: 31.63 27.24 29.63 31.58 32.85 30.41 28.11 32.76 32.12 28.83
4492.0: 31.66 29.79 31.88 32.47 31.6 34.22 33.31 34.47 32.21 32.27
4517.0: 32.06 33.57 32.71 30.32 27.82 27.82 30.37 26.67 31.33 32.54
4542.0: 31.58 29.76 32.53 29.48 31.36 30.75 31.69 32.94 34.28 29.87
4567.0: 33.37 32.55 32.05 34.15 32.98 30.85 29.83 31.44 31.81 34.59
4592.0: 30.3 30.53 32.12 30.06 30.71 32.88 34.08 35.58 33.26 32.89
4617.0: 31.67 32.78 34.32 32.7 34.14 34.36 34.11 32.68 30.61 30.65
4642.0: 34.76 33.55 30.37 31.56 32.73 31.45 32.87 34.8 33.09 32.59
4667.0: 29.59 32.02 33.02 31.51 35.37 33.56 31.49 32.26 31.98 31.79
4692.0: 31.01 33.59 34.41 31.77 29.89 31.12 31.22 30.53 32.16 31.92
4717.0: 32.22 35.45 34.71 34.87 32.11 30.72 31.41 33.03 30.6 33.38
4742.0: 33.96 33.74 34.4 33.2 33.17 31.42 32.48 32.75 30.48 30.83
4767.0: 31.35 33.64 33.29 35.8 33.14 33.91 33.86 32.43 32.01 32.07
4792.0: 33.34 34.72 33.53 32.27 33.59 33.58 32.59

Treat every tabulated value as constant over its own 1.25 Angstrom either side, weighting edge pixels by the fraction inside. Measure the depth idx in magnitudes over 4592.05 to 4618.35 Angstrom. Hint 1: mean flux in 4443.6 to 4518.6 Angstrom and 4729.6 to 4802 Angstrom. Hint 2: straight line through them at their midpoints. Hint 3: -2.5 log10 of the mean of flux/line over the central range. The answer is -0.02 mag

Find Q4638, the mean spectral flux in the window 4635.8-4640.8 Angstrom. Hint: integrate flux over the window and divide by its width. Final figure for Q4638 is 30.7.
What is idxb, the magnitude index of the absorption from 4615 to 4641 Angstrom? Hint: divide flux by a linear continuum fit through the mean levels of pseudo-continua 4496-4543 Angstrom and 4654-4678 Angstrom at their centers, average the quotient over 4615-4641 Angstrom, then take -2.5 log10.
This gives -0.02 mag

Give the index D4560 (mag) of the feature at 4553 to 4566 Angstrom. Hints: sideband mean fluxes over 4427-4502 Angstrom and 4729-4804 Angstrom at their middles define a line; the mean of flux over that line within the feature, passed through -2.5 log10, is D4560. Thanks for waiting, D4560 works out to -0.04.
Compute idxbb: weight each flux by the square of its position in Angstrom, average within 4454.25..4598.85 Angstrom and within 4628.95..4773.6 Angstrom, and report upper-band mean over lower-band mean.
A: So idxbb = 1.13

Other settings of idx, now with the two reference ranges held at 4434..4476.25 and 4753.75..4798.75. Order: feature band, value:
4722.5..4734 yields -0.01 mag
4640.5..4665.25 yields -0.05 mag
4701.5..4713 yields 0.03 mag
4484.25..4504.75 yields -0.08 mag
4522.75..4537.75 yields 0.03 mag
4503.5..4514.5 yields -0.13 mag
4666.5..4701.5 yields -0.02 mag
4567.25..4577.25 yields -0.09 mag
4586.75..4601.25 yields -0.03 mag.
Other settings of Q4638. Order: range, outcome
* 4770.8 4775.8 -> 34.5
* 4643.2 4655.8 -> 31.9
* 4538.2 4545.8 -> 31.3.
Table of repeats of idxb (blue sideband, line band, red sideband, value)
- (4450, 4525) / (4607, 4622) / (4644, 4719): -0.06 mag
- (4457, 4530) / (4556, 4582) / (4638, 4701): -0.03 mag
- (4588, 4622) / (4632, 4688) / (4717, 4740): 0.01 mag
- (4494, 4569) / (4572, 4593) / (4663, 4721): -0.01 mag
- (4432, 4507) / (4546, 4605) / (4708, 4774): -0.03 mag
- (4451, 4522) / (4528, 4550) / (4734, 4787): 0.03 mag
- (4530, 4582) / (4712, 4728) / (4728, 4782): -0.03 mag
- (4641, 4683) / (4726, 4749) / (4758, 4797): 0.01 mag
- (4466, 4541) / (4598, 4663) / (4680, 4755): -0.03 mag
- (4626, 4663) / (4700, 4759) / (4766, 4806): 0.02 mag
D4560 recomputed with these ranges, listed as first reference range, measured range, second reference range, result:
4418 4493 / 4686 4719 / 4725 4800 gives 0.01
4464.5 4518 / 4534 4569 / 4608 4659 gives 0.02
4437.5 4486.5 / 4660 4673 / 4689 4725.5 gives -0.01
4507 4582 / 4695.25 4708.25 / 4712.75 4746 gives 0.03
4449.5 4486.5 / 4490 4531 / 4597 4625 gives -0.05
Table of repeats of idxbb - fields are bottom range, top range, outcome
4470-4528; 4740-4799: 1.18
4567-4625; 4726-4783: 1.08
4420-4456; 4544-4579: 1.17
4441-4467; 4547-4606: 1.17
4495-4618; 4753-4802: 1.13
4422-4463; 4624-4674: 1.26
